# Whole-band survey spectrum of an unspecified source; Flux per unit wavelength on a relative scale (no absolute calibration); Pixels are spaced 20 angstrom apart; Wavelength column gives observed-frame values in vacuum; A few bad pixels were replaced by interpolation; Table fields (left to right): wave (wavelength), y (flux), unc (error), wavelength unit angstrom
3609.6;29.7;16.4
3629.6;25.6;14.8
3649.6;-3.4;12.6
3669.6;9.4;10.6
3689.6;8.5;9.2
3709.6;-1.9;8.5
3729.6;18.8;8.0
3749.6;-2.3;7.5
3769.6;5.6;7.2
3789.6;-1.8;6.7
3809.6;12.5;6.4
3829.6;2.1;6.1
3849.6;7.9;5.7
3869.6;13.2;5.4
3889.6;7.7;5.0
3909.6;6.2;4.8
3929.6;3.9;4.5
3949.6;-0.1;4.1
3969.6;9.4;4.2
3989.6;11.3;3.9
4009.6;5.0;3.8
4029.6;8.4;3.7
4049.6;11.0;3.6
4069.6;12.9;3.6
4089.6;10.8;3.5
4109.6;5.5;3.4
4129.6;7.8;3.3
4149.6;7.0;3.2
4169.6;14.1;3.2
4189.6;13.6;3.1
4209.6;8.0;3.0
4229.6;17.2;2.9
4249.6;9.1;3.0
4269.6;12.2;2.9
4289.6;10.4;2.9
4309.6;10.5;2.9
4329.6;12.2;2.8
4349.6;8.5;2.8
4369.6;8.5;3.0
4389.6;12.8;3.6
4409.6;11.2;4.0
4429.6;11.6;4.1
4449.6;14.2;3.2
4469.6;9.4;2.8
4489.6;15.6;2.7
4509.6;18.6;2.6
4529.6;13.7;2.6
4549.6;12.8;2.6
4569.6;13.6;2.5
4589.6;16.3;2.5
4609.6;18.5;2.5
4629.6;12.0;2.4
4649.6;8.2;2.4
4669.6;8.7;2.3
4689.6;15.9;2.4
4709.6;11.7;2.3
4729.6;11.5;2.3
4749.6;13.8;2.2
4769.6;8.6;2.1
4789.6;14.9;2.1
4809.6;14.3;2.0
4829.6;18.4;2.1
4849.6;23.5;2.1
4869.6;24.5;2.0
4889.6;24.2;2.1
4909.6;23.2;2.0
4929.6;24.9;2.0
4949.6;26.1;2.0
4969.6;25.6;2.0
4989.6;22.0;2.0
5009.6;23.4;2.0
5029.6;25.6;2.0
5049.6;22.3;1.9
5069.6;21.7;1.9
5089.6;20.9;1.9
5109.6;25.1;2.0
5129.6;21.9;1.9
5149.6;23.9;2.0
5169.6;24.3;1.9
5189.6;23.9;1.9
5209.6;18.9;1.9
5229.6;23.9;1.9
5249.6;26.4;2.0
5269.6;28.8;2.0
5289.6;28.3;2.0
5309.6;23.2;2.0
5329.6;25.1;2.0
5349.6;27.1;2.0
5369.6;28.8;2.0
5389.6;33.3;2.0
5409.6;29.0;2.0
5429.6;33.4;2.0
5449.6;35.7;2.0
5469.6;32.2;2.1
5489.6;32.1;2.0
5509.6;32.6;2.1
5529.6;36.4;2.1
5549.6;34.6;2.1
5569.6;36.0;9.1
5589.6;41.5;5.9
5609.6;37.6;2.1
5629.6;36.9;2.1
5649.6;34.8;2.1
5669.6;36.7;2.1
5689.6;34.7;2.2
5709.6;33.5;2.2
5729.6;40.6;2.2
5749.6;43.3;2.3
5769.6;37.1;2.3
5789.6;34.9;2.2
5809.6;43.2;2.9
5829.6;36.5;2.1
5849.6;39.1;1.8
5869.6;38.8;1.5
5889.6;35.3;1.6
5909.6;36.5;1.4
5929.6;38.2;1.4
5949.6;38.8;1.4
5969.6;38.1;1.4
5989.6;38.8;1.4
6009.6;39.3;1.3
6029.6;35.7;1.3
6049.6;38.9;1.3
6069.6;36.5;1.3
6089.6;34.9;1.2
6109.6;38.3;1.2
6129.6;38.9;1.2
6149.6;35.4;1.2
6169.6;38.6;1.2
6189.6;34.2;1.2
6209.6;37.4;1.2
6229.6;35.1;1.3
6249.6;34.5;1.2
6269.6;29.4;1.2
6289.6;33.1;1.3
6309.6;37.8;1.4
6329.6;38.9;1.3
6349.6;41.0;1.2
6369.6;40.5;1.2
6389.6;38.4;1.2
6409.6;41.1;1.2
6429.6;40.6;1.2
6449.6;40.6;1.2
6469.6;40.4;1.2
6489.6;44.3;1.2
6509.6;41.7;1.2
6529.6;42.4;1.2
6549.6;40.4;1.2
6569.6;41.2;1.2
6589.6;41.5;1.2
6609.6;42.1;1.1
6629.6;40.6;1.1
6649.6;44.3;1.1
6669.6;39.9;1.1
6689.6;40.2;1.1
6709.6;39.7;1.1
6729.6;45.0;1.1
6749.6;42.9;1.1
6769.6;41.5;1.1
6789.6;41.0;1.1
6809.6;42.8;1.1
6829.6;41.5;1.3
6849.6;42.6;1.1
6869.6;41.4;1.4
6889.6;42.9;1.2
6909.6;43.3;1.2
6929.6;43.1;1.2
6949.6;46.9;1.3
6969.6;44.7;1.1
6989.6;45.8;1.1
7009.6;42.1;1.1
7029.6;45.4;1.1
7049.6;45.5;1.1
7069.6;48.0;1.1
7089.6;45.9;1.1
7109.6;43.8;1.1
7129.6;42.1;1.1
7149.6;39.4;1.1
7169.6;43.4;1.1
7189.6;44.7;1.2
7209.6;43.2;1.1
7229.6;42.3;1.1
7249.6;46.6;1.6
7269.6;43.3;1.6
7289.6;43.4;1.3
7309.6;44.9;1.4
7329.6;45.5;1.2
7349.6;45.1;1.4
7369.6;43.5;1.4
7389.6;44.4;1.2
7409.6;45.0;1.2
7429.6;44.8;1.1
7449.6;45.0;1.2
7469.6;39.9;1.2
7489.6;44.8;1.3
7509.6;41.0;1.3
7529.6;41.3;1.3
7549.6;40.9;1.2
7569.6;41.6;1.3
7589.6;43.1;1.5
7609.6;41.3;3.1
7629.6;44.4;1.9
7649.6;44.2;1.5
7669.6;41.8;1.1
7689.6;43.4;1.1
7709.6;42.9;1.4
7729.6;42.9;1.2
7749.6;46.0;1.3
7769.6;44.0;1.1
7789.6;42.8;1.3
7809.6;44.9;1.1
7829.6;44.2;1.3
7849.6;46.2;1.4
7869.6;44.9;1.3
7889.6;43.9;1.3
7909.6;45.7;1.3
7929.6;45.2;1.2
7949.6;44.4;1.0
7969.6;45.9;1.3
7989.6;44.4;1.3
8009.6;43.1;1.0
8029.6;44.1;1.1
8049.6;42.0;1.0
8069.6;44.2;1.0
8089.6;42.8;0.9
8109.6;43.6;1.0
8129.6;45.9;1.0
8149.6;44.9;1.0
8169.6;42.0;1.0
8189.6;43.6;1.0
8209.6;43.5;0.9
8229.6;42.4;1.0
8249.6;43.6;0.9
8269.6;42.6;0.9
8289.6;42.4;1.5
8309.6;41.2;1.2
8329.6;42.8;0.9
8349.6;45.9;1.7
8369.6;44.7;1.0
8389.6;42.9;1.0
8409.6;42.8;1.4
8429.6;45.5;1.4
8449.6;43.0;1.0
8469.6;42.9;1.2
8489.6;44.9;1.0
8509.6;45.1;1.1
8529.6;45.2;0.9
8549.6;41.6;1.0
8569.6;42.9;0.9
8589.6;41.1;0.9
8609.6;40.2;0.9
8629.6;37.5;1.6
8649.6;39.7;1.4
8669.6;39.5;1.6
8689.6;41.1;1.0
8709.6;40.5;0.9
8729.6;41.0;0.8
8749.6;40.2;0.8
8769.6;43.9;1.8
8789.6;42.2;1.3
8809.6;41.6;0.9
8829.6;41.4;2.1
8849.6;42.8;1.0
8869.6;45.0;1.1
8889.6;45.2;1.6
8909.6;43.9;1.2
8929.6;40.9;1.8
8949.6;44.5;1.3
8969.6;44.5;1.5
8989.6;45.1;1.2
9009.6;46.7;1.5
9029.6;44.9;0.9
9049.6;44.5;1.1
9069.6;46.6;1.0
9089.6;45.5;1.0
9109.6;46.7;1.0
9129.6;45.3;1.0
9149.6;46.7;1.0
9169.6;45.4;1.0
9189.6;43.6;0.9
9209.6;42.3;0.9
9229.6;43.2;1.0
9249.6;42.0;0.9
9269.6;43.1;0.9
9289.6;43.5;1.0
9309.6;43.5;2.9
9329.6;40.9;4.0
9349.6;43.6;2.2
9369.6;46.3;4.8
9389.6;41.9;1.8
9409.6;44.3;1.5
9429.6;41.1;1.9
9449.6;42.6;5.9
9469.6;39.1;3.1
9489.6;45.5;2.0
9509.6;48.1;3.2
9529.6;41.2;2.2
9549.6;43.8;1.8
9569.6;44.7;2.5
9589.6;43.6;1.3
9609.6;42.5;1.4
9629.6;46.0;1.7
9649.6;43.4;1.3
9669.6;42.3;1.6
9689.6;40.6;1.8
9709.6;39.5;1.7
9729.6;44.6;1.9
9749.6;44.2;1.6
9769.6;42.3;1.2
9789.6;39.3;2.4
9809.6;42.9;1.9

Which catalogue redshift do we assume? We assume 0.21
